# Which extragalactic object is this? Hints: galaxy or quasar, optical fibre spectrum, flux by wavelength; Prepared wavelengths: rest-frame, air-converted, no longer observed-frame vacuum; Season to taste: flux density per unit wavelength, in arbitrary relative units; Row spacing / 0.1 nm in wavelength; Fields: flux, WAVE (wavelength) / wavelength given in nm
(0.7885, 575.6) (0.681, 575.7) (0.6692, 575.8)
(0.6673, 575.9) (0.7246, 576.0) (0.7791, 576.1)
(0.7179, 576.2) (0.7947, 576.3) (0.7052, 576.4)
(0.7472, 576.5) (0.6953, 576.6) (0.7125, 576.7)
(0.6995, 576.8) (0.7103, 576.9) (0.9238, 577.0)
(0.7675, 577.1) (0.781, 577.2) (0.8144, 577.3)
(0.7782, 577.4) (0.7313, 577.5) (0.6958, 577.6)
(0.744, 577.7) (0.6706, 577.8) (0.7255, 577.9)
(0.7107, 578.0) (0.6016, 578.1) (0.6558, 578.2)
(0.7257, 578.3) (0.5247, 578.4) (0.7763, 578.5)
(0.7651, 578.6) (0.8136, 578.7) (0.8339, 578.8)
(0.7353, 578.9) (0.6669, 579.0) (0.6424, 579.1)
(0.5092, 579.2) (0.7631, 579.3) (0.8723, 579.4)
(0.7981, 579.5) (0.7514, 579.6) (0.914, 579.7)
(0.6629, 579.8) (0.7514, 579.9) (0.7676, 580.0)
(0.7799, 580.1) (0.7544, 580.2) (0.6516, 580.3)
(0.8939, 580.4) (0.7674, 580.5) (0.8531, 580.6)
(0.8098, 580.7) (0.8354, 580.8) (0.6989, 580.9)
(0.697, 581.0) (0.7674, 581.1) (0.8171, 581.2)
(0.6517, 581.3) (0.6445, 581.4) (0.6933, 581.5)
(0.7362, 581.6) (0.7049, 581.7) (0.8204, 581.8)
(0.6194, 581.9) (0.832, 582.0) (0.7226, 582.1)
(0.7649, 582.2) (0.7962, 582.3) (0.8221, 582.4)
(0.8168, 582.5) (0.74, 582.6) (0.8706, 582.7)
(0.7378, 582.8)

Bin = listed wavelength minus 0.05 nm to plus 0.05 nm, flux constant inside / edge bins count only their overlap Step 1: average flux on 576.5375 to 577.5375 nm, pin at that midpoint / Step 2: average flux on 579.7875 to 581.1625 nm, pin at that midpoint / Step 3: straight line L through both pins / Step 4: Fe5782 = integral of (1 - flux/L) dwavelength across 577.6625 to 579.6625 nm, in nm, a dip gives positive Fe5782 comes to 0.13 nm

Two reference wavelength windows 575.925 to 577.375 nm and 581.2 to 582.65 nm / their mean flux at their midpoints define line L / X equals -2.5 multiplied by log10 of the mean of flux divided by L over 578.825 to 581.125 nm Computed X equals -0.01 mag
